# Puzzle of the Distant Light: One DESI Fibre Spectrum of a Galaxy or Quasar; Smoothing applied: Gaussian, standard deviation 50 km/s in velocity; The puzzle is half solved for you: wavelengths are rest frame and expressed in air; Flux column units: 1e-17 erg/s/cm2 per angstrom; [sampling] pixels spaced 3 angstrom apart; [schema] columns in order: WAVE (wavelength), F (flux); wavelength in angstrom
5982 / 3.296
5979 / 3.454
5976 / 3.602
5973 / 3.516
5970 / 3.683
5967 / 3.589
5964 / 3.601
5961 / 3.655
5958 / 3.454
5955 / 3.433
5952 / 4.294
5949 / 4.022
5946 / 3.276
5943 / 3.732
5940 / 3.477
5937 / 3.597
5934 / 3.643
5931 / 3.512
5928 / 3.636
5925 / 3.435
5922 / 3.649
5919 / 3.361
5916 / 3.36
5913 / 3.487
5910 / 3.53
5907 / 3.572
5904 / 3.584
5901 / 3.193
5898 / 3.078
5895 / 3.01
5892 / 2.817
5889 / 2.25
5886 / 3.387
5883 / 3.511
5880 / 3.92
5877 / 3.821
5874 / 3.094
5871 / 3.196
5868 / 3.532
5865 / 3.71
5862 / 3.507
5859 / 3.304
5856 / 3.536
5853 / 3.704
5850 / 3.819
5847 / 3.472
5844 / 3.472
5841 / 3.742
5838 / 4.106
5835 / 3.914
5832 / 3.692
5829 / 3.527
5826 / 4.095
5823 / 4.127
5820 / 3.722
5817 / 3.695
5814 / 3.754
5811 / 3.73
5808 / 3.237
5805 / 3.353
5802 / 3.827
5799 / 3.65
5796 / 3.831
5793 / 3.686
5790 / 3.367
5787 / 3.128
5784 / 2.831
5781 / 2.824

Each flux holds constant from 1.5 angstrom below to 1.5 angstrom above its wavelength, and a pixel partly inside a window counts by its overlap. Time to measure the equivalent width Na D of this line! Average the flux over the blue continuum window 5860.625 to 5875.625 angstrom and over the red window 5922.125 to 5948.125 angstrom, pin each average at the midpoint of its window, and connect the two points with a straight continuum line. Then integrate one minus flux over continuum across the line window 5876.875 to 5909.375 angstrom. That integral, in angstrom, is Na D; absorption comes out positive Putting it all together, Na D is 1.8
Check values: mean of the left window 3.41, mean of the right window 3.56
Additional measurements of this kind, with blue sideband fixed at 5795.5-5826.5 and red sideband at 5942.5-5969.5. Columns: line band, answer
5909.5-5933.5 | 1.2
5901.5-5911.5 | 0.4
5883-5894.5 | 2.4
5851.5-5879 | 1.5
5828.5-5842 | -0.4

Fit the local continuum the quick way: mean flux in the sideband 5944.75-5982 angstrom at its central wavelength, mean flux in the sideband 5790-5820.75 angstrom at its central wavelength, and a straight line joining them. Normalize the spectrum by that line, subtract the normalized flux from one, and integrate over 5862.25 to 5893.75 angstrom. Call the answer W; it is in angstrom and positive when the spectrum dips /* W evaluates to 2.6 angstrom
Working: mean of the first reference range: 3.63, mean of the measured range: 3.33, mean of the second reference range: 3.62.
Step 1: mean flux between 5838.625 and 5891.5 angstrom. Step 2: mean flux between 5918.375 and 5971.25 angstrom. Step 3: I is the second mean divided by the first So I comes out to 1.04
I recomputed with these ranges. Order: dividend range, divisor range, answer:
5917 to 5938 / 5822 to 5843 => 0.92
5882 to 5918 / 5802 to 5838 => 0.86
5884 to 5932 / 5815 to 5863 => 0.89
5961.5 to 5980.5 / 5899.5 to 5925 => 1.03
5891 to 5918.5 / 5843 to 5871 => 0.93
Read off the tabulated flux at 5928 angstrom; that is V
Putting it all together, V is 3.636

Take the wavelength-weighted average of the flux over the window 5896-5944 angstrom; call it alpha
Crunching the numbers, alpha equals 3.48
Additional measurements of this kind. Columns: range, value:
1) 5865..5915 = 3.32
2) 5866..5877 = 3.37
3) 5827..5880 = 3.61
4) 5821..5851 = 3.79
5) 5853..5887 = 3.51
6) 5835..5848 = 3.73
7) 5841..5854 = 3.63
